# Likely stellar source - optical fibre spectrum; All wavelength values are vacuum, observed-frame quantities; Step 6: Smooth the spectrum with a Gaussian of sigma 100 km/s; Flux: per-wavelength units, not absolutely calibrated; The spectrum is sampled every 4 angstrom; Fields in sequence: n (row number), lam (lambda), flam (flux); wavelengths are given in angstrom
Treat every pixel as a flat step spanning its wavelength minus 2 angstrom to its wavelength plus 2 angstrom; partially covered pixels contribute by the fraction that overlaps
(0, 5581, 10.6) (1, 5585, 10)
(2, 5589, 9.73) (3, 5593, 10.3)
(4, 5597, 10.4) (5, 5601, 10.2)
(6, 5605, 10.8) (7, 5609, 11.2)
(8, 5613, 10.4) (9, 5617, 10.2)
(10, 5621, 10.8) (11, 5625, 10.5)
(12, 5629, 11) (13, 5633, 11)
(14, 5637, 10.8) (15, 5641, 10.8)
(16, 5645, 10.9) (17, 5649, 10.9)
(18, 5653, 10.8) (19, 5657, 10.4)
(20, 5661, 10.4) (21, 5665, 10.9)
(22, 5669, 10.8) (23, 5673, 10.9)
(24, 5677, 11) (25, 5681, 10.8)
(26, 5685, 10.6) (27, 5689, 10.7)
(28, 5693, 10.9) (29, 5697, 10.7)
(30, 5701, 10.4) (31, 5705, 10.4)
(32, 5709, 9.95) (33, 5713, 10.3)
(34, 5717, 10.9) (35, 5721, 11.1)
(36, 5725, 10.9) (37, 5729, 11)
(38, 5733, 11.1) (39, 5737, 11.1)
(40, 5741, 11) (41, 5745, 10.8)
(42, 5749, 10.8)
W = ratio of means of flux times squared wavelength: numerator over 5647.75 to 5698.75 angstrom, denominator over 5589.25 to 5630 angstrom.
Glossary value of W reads 1.04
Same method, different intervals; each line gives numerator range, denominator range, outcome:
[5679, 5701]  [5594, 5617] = 1.05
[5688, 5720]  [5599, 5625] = 1.03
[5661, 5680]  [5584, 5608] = 1.08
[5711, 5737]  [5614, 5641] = 1.05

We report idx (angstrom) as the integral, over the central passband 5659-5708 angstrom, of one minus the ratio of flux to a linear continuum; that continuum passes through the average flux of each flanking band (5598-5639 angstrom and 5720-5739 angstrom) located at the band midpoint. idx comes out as 0.9 angstrom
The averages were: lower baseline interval 10.7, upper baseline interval 11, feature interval 10.7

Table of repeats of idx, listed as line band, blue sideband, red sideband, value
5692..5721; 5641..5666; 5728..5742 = 1.1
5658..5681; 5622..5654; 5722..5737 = 0.2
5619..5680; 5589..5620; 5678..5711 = -1.6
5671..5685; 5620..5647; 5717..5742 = 0.1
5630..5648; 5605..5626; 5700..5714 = -0.6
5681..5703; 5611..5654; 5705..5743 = 0.2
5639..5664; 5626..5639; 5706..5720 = 0.2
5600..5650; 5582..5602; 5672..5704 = -1.9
